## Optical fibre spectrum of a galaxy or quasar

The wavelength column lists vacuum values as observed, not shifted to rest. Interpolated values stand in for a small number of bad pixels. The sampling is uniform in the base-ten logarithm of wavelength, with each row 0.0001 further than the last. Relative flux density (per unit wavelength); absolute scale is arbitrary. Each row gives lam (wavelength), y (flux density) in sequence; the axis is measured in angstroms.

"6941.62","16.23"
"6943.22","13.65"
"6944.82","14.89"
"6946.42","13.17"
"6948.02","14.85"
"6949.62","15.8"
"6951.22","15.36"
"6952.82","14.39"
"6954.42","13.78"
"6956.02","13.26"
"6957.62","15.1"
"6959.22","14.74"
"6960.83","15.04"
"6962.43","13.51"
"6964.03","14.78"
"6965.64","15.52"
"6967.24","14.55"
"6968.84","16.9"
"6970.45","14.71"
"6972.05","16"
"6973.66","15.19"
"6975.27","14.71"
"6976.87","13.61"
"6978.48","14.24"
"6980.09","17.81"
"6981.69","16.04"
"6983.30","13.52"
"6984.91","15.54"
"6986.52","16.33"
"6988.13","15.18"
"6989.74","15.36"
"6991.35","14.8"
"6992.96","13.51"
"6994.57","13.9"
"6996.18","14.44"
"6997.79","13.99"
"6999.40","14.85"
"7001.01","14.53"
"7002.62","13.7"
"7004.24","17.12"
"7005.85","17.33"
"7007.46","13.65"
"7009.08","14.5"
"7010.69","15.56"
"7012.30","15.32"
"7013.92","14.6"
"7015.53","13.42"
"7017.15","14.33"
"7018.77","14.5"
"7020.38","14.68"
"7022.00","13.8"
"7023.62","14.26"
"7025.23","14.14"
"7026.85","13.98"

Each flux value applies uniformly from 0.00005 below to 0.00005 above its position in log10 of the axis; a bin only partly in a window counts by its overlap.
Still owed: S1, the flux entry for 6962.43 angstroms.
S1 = 13.51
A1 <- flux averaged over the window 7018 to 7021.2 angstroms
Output 14.6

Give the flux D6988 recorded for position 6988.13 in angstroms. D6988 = 15.18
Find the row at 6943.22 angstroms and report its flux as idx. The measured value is 13.65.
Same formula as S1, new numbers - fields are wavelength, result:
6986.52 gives 16.33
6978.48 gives 14.24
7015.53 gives 13.42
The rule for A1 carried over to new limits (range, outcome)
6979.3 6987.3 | 15.8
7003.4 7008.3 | 16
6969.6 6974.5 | 15.3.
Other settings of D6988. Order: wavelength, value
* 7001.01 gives 14.53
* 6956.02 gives 13.26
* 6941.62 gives 16.23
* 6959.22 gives 14.74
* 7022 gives 13.8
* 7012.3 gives 15.32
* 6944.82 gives 14.89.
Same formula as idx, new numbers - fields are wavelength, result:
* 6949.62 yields 15.8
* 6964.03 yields 14.78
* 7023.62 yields 14.26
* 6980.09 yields 17.81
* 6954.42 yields 13.78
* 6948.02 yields 14.85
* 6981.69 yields 16.04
